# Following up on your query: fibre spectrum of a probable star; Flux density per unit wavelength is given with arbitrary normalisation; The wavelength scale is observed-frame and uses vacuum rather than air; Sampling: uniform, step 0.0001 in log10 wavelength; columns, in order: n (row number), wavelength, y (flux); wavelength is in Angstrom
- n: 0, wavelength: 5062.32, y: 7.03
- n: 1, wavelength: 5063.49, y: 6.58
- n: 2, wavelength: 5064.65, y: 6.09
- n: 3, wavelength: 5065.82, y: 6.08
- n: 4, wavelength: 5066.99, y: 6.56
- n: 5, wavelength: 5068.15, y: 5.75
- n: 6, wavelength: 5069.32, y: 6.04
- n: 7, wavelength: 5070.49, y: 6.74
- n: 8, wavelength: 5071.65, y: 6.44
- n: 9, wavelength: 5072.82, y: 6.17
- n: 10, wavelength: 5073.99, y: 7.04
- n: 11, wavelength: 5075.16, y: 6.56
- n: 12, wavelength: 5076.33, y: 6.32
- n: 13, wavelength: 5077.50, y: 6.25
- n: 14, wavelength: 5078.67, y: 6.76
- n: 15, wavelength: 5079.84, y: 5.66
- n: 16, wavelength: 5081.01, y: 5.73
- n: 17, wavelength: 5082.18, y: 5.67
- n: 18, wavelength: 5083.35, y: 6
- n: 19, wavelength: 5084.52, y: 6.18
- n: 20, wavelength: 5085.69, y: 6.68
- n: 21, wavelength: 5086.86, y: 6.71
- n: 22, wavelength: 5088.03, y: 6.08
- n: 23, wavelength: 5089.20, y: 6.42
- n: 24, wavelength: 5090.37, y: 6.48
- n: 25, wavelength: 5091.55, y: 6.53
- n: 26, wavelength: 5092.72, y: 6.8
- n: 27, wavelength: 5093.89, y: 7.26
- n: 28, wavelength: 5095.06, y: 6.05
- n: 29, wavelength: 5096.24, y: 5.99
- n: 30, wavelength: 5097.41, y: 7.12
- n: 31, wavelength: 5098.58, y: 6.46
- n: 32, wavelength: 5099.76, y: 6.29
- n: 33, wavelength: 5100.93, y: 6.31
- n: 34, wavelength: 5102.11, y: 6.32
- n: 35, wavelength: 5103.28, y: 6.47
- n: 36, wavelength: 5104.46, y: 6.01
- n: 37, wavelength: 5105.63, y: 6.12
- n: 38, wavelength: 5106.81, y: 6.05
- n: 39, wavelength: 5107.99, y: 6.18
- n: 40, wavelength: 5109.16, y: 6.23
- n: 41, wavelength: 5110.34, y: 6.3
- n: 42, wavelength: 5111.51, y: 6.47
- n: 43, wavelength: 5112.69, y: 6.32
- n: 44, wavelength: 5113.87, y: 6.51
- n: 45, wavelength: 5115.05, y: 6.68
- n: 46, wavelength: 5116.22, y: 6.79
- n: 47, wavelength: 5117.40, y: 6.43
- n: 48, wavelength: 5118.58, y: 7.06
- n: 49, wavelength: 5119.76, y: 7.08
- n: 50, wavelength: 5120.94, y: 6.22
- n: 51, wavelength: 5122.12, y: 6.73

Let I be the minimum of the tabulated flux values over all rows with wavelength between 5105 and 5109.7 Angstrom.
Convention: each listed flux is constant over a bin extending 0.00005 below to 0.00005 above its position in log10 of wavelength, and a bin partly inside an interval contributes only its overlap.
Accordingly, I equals 6.05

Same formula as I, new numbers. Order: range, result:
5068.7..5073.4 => 6.04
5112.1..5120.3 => 6.32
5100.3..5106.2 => 6.01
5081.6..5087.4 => 5.67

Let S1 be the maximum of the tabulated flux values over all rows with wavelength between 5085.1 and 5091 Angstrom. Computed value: 6.71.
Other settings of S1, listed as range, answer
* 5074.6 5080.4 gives 6.76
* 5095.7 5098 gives 7.12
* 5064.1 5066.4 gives 6.09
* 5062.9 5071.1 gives 6.74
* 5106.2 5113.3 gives 6.47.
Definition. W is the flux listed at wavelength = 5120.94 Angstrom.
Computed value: 6.22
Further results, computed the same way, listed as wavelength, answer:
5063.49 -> 6.58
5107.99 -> 6.18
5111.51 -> 6.47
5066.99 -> 6.56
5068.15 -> 5.75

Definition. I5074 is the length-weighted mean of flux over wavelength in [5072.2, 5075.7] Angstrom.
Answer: 6.58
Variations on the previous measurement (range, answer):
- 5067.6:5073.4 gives 6.23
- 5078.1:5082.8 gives 5.95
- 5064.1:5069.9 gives 6.1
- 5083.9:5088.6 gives 6.42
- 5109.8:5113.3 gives 6.37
